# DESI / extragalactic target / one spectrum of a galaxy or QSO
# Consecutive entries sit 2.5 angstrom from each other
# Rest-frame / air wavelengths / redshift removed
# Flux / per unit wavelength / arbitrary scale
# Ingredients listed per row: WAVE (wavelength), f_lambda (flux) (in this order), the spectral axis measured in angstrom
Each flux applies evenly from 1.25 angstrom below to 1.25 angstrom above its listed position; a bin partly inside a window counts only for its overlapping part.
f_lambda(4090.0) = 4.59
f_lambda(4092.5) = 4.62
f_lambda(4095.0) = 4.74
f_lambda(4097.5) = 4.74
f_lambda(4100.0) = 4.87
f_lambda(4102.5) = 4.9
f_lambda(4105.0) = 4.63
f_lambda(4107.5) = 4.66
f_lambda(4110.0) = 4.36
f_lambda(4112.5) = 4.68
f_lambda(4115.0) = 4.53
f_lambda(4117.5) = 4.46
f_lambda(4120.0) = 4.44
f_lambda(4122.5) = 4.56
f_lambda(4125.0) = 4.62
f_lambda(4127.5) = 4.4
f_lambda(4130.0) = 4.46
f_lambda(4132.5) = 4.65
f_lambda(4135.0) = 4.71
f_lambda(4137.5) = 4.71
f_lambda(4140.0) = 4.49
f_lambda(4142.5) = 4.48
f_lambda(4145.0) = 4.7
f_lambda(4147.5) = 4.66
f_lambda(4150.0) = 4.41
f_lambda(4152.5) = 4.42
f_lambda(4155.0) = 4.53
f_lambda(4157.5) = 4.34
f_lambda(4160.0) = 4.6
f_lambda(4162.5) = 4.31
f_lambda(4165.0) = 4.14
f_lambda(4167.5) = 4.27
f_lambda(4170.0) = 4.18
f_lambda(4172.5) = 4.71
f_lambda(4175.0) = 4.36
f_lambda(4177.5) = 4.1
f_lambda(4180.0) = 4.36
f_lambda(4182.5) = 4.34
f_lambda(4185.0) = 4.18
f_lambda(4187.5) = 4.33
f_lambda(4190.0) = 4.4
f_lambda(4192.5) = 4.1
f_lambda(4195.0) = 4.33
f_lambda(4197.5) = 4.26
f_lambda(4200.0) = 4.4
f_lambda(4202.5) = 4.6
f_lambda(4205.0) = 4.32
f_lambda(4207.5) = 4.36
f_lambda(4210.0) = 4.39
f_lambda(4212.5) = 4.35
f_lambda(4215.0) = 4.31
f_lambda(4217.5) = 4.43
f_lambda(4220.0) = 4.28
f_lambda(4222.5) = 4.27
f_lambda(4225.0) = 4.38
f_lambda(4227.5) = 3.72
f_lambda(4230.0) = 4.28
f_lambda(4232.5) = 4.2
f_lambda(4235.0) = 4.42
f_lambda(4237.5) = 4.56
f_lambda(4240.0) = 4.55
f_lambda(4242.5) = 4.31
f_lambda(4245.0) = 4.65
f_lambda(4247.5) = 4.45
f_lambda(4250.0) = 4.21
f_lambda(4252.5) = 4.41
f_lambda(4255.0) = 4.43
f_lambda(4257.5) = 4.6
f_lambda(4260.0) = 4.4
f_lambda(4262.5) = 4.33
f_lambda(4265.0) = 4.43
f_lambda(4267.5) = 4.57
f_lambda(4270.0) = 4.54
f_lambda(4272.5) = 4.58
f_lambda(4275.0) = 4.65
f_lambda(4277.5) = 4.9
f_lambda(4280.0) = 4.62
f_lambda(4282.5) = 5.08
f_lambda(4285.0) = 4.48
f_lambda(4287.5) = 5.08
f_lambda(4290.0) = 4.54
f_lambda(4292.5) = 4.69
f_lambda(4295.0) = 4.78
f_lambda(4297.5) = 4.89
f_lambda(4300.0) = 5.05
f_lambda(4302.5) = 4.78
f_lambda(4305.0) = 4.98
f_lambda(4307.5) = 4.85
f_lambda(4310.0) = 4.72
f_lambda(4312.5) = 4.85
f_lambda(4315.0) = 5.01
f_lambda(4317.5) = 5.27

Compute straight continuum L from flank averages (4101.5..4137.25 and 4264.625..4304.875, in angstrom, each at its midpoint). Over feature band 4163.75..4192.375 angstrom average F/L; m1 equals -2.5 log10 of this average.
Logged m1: 0.08 mag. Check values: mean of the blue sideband 4.58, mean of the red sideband 4.74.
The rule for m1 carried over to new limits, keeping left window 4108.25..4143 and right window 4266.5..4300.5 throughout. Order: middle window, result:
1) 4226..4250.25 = 0.08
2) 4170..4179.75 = 0.06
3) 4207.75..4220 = 0.07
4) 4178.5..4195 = 0.08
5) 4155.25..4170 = 0.06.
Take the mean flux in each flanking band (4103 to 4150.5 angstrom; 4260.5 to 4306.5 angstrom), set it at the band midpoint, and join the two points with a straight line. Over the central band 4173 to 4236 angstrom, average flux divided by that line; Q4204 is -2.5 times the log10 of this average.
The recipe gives 0.08 mag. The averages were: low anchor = 4.57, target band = 4.3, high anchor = 4.72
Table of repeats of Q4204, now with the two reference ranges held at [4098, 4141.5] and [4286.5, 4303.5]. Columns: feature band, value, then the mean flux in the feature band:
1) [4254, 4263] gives 0.08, 4.45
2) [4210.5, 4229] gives 0.11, 4.25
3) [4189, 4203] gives 0.09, 4.33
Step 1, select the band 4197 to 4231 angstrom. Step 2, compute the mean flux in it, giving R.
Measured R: 4.31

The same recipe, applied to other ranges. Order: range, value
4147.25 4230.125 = 4.33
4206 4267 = 4.37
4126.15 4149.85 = 4.58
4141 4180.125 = 4.41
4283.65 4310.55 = 4.81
